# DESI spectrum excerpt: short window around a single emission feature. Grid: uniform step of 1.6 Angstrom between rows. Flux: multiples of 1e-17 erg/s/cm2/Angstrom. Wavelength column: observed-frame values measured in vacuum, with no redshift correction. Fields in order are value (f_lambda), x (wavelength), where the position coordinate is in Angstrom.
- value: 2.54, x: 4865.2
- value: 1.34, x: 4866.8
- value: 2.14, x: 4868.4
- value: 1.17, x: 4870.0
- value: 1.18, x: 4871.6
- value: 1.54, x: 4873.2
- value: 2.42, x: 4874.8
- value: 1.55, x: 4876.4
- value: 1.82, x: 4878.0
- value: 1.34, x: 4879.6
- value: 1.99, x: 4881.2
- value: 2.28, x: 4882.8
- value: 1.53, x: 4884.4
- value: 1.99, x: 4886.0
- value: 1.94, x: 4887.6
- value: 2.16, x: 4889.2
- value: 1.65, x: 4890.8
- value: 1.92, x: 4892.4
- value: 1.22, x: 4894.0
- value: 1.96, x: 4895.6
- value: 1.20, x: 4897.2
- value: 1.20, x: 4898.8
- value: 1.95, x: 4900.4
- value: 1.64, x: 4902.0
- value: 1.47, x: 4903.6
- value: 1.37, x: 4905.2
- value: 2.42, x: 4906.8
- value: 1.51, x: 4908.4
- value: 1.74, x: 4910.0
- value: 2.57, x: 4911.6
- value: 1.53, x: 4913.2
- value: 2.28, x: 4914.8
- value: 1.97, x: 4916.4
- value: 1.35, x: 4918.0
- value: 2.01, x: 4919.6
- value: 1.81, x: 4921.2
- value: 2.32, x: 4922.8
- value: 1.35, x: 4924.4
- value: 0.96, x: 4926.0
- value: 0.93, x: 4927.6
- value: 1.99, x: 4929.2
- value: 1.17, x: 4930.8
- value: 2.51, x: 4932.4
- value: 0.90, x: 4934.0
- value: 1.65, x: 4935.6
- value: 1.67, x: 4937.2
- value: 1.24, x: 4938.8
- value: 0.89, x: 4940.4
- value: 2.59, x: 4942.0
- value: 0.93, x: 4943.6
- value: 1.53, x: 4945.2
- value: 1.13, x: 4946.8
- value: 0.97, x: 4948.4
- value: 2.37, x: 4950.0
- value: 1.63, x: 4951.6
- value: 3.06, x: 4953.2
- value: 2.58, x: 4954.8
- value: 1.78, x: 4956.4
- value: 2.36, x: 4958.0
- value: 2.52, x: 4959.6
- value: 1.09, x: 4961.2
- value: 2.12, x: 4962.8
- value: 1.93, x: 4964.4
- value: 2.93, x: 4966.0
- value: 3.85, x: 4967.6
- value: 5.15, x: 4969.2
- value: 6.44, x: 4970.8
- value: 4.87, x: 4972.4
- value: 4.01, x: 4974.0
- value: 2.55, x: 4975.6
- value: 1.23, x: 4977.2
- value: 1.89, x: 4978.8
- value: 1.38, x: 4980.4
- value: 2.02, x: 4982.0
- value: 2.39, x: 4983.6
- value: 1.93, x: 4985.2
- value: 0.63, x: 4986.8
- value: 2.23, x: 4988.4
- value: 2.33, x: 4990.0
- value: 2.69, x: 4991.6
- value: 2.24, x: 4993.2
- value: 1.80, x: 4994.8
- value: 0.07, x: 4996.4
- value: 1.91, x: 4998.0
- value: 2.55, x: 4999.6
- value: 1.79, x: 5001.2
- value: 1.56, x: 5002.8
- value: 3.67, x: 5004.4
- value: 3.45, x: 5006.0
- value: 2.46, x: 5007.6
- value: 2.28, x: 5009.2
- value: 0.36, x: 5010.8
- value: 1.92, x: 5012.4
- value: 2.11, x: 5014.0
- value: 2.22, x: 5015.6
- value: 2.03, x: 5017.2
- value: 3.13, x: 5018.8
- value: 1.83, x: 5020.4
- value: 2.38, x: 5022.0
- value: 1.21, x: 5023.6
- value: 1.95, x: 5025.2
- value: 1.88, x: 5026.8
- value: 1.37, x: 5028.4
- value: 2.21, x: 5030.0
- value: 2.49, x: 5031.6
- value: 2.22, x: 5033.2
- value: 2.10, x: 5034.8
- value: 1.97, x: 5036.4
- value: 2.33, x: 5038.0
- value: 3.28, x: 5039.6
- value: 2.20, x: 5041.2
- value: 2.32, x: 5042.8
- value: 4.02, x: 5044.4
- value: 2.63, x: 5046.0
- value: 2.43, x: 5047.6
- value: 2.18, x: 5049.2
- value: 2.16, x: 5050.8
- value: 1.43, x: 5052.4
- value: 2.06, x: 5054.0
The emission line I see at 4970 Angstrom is [O II]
